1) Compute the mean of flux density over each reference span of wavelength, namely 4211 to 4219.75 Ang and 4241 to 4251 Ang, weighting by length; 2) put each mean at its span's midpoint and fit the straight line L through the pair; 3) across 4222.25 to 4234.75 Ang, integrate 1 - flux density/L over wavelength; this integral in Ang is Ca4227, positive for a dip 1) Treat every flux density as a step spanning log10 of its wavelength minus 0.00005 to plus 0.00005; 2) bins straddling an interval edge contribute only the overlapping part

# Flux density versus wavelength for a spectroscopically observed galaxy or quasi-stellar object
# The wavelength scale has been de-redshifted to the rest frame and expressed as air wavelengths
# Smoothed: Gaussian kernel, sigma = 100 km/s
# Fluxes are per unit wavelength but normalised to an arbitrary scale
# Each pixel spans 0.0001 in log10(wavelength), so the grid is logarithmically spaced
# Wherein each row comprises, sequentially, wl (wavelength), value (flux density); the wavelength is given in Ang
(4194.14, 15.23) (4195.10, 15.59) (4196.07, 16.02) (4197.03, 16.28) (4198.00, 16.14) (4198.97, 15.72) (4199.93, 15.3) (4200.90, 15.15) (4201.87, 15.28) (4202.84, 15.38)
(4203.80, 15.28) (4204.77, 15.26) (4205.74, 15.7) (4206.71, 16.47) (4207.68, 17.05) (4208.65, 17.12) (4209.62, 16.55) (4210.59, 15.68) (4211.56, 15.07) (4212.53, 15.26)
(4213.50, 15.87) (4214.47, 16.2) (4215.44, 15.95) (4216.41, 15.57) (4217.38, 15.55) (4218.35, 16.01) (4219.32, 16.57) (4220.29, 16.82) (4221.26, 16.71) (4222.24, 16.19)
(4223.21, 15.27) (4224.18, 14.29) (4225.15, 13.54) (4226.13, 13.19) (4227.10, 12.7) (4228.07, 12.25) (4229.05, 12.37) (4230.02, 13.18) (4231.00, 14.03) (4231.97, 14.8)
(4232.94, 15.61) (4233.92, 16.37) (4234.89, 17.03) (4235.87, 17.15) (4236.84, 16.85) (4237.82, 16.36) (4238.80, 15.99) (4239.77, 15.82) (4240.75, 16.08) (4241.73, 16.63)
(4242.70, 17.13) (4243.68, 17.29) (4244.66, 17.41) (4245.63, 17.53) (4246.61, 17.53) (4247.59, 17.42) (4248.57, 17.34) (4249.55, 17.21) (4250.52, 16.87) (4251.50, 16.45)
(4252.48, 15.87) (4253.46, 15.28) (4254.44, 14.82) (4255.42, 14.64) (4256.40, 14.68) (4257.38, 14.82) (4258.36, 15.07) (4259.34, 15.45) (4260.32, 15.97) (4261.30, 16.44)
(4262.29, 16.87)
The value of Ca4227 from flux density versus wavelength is 1.7 Ang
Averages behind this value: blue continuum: 15.8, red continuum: 17.2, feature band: 14.1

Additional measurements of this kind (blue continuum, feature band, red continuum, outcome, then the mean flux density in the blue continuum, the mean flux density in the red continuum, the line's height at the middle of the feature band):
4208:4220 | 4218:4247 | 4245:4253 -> 1.6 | 16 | 17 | 16.5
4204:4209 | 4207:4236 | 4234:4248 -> 2.1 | 16.2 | 16.9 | 16.5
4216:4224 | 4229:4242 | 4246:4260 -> 0.3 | 16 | 16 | 16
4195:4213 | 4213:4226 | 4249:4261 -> 0.1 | 15.8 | 15.6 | 15.7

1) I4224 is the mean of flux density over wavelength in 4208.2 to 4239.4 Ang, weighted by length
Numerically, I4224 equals 15.4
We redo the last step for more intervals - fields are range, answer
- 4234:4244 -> 16.6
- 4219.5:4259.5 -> 15.7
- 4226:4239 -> 14.9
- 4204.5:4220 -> 16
